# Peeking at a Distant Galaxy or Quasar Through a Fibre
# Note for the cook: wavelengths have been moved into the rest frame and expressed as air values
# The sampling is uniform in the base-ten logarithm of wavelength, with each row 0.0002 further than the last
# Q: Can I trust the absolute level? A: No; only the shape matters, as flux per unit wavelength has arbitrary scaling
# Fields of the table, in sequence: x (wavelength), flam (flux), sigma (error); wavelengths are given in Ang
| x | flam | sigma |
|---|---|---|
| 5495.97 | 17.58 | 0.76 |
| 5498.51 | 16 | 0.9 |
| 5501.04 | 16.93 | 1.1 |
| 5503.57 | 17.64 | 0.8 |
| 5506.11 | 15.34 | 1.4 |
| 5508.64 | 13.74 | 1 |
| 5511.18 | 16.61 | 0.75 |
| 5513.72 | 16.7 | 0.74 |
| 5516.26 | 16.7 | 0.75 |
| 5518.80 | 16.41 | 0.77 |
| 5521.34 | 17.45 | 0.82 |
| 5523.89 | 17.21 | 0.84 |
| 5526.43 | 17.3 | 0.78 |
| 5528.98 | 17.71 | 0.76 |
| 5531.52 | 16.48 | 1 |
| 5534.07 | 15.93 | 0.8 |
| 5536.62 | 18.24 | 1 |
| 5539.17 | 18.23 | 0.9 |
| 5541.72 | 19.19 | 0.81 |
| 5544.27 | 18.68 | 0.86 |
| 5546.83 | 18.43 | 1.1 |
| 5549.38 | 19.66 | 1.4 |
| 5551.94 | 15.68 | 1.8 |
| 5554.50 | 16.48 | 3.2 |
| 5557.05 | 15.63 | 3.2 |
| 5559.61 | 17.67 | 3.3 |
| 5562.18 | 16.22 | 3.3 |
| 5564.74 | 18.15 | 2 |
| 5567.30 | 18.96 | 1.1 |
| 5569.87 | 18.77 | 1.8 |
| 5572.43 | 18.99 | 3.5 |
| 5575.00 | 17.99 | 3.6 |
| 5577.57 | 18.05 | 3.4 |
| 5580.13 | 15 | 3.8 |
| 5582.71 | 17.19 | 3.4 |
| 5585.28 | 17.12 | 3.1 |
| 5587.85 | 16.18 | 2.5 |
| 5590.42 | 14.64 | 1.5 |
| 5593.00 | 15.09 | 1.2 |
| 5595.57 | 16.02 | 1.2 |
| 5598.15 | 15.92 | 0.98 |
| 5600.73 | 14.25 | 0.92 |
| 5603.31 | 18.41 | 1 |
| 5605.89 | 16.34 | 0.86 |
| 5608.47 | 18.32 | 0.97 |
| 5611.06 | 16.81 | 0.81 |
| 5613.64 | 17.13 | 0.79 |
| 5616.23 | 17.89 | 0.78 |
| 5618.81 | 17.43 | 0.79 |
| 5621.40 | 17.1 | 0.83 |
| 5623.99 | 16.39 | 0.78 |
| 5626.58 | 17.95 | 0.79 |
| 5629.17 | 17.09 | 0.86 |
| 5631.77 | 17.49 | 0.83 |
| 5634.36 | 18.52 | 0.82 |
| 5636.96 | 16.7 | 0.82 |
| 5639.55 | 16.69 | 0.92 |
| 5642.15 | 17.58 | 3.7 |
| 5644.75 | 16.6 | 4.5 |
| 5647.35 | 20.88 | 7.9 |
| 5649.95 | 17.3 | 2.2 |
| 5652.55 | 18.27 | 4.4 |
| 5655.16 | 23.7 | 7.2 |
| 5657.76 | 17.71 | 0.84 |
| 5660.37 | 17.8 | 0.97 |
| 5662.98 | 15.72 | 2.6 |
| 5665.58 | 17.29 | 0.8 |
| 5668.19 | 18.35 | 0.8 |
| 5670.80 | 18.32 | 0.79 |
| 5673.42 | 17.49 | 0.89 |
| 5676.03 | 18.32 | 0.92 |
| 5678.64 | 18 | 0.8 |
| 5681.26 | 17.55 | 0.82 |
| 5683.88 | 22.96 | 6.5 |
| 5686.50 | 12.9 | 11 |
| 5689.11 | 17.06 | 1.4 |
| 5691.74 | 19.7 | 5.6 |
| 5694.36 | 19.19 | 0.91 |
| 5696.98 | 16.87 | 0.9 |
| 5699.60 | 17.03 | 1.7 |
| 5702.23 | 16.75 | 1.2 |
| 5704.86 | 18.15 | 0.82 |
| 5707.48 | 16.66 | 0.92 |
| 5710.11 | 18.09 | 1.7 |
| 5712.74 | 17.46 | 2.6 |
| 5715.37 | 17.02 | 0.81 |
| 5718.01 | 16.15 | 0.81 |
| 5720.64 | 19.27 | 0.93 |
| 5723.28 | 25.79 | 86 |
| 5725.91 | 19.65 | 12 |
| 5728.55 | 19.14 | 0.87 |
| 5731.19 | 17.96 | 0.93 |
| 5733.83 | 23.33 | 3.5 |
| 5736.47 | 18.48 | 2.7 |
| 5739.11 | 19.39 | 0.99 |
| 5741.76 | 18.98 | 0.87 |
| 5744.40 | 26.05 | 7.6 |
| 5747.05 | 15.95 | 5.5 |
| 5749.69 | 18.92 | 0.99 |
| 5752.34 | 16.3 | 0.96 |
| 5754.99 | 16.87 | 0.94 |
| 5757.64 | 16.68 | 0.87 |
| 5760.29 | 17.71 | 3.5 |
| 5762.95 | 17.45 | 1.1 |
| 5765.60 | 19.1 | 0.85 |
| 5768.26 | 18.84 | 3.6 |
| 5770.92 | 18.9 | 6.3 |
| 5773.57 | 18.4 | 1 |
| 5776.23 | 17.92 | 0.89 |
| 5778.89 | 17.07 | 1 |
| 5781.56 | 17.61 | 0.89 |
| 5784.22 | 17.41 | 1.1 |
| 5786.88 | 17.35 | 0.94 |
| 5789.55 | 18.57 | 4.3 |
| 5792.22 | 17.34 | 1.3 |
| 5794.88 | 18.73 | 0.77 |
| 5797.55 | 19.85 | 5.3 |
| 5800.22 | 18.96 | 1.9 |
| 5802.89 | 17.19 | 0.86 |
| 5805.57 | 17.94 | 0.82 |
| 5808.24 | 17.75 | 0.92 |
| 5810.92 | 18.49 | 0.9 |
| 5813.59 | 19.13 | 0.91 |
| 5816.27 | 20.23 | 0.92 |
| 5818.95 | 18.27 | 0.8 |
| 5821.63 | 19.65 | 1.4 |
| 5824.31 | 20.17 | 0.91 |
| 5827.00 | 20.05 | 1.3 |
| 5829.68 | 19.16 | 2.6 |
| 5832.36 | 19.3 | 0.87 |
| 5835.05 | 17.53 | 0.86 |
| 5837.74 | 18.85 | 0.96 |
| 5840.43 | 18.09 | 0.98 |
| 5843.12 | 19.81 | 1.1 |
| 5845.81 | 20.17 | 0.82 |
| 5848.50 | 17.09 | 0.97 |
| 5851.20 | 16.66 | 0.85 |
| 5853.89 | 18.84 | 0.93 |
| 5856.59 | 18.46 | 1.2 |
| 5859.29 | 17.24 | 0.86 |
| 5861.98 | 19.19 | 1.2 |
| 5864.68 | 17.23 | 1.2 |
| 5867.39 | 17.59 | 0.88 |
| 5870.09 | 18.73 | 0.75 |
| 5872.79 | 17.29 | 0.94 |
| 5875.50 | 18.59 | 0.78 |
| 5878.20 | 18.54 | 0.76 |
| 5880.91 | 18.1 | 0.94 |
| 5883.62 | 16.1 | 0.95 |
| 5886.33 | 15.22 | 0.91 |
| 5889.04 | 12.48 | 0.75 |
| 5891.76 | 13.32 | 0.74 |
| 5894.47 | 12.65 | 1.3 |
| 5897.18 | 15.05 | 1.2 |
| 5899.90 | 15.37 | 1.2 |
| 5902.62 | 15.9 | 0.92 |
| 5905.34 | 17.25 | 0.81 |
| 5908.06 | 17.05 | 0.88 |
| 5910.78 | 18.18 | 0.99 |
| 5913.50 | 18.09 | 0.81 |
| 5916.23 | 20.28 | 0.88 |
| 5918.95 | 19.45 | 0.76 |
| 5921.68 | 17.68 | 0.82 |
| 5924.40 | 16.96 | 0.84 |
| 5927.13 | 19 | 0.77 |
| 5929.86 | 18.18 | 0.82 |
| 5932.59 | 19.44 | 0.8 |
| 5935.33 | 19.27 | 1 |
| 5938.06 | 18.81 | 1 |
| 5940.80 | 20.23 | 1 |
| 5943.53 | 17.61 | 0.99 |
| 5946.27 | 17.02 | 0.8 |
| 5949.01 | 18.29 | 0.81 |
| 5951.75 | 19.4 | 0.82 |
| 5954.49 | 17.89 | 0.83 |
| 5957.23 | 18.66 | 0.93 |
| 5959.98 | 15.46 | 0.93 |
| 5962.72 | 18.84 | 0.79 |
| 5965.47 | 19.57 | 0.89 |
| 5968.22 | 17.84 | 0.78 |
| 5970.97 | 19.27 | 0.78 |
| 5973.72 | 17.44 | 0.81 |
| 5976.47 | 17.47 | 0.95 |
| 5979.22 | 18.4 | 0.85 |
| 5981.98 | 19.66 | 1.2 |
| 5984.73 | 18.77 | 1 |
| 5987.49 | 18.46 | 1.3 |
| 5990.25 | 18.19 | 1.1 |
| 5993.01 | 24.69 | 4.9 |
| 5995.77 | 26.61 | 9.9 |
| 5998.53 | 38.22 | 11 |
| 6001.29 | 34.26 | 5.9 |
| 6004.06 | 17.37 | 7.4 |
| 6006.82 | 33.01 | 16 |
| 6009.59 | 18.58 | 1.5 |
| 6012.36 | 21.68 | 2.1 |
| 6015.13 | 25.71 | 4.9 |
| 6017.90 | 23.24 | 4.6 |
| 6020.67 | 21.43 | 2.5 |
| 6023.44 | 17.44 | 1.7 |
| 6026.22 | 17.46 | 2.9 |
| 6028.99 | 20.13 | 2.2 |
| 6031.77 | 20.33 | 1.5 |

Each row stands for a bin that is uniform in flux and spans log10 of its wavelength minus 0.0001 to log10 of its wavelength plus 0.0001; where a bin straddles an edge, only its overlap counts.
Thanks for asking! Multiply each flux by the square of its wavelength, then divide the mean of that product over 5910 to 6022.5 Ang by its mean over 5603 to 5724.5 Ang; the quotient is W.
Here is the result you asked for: 1.27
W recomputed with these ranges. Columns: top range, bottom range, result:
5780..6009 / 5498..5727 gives 1.19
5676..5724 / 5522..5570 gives 1.08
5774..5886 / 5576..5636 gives 1.18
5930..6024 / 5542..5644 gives 1.39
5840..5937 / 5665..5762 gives 1.01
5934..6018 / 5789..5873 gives 1.19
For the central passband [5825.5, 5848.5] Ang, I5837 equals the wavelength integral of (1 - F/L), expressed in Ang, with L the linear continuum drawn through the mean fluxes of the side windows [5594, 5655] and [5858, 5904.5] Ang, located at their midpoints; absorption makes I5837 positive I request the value -3.4 Ang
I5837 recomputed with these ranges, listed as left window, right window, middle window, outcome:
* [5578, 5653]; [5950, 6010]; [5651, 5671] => -1.0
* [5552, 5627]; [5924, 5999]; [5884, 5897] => 3.6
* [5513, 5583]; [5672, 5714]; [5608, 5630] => 0.4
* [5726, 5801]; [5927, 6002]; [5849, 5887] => 3.2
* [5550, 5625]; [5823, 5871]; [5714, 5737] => -2.4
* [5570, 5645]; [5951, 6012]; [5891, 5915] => 5.2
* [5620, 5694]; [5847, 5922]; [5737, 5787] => -2.2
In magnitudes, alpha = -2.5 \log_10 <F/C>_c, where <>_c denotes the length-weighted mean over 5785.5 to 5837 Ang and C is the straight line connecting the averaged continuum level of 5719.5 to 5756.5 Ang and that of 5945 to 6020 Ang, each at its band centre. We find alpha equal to 0.08 mag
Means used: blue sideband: 19.7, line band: 18.7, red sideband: 21.3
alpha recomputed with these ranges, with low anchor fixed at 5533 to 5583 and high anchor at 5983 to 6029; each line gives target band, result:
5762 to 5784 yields 0.13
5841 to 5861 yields 0.17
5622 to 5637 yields 0.07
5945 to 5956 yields 0.24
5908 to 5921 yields 0.18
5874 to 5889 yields 0.27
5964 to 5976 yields 0.23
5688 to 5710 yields 0.10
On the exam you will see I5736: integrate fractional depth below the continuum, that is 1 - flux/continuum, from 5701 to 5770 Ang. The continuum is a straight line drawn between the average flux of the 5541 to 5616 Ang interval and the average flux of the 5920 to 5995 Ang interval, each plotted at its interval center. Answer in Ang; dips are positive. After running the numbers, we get -3.6 Ang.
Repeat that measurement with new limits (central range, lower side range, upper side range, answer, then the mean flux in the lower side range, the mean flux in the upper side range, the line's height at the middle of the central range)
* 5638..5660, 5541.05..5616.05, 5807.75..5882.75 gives -1.3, 17.1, 18.6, 17.5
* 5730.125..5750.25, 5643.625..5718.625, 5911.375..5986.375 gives -2.1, 17.9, 18.5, 18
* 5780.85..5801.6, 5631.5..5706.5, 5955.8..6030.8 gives 1.1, 18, 21.4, 19.3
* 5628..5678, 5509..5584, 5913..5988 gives -0.9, 17.4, 18.5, 17.7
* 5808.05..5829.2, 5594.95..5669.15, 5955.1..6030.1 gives 0.2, 17.5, 21.4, 19.5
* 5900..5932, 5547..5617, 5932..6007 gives 3.4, 17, 20.5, 20.1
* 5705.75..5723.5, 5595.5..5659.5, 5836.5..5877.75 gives -0.3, 17.6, 18.3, 17.8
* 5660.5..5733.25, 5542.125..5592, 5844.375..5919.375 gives -3.8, 17.4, 17.1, 17.3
